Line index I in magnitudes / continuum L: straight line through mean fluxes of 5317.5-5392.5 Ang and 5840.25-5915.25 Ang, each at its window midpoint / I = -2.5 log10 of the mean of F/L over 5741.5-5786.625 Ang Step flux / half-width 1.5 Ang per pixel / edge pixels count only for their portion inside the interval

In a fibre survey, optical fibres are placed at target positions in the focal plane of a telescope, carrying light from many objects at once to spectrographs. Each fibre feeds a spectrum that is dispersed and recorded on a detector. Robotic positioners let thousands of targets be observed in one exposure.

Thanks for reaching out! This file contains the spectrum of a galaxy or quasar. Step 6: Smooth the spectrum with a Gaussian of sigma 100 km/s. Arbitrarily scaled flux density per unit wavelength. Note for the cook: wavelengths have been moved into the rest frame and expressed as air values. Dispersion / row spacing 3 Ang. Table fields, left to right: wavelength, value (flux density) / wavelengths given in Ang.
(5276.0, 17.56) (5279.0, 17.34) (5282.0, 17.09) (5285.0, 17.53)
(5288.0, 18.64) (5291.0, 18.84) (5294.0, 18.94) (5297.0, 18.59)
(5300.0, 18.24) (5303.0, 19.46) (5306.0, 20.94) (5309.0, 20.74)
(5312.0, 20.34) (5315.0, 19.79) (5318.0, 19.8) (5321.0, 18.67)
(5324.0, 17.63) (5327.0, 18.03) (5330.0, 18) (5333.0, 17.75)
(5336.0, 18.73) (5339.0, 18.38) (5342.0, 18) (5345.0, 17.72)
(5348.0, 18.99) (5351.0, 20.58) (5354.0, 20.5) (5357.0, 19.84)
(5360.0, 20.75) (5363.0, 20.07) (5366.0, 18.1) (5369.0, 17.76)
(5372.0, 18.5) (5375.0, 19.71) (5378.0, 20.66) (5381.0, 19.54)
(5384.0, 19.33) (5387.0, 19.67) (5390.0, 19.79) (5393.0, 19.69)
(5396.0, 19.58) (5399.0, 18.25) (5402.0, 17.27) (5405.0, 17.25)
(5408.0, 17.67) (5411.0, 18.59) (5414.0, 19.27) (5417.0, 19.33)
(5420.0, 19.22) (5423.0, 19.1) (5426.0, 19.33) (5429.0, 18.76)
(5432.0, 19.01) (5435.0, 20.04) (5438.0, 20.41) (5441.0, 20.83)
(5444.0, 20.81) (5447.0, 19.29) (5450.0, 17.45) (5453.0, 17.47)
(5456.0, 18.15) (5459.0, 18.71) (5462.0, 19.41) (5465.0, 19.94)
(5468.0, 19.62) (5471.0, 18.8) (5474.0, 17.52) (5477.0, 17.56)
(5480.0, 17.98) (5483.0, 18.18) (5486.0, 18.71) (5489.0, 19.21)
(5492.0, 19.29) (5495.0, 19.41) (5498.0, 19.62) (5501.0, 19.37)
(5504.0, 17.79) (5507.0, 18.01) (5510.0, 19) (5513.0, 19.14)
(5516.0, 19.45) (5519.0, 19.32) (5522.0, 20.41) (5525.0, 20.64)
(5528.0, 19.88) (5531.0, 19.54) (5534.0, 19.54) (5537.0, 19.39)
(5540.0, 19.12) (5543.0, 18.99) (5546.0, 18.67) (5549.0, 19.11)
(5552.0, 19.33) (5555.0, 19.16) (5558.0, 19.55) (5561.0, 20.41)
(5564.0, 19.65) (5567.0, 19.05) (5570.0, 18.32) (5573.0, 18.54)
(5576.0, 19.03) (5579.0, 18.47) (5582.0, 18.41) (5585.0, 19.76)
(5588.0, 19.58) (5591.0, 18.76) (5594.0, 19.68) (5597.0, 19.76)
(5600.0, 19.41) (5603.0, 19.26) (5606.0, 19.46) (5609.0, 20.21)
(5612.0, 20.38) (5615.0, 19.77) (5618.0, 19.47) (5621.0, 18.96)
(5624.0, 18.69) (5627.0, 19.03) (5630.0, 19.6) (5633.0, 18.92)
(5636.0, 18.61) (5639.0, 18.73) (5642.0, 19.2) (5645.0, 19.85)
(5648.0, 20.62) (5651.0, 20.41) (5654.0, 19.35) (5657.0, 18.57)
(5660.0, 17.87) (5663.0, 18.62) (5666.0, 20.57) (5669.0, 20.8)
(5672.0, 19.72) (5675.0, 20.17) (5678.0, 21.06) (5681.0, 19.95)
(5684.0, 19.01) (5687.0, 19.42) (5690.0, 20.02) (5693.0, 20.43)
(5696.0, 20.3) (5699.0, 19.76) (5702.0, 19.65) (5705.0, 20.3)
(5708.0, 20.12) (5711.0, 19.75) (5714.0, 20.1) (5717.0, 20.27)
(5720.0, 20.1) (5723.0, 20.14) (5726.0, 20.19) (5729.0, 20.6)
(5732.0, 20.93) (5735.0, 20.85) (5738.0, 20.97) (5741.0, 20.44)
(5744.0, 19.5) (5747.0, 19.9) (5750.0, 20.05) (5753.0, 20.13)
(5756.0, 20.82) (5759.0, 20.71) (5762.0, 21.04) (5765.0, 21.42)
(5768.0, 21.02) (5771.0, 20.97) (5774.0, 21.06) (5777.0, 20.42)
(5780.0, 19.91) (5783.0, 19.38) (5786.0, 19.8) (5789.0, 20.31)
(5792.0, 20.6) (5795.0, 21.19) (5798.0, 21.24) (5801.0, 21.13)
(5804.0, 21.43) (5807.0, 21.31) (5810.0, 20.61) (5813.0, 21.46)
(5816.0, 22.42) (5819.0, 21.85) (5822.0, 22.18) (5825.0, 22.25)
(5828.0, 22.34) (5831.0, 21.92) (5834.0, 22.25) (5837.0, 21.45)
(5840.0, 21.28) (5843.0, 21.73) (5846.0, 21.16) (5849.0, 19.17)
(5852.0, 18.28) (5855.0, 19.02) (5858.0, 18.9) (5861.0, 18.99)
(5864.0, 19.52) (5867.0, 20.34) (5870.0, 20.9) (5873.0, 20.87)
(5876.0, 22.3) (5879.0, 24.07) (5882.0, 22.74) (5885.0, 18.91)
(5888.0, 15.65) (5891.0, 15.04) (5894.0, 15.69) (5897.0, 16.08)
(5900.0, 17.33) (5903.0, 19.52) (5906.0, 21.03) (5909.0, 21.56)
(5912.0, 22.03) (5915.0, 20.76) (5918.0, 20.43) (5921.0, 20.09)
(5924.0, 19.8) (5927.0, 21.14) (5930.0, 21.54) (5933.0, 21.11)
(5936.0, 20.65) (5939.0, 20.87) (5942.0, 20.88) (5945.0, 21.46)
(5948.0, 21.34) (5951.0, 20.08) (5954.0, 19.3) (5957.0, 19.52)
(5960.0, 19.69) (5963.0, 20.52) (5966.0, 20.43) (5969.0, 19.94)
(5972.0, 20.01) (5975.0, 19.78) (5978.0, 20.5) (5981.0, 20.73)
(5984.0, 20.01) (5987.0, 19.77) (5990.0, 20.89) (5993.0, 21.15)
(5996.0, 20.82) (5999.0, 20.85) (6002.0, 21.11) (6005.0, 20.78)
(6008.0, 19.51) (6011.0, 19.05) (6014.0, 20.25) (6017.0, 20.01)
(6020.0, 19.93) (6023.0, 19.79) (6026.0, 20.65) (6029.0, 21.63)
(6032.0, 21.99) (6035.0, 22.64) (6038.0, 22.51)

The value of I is -0.05 mag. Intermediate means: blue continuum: 19.1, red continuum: 19.7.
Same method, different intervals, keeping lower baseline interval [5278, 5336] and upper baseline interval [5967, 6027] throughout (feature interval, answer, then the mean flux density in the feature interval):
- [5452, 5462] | 0.044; 18.3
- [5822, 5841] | -0.106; 22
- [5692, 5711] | -0.023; 20.1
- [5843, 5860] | 0.025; 19.5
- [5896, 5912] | 0.033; 19.5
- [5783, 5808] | -0.050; 20.8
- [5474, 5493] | 0.044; 18.4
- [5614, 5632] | 0.013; 19.2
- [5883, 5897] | 0.209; 16.5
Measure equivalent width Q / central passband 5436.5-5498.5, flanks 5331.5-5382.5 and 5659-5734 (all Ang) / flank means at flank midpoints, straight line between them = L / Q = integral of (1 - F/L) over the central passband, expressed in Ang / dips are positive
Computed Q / 1.5 Ang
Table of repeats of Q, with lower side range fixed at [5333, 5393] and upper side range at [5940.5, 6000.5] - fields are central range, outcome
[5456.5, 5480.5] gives 0.94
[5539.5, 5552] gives 0.38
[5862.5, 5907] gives 2.00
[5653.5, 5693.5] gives 0.33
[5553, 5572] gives 0.29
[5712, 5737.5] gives -0.61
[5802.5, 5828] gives -2.07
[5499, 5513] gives 0.63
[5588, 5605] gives 0.26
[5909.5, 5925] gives -0.32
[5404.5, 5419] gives 0.62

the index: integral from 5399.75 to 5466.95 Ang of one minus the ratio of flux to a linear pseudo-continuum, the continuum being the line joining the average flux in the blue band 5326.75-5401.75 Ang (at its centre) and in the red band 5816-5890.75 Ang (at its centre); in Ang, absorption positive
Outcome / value 1.3 Ang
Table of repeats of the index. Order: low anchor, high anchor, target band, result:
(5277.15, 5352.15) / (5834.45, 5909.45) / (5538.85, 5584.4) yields 0.20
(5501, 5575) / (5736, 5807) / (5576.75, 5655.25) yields 1.23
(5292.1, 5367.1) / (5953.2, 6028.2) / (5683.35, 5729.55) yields -0.60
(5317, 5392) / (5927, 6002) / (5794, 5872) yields -2.82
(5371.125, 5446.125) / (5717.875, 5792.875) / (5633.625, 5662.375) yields 1.24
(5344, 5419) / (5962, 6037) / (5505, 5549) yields 0.30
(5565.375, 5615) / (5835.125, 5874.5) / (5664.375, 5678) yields -0.59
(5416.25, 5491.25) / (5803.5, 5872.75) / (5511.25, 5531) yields -0.46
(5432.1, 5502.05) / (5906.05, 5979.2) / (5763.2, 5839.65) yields -4.12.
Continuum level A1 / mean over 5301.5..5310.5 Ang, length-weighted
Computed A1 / 20.4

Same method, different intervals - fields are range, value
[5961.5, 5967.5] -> 20.5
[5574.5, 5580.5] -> 18.8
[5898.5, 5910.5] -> 19.9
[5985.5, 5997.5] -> 20.7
